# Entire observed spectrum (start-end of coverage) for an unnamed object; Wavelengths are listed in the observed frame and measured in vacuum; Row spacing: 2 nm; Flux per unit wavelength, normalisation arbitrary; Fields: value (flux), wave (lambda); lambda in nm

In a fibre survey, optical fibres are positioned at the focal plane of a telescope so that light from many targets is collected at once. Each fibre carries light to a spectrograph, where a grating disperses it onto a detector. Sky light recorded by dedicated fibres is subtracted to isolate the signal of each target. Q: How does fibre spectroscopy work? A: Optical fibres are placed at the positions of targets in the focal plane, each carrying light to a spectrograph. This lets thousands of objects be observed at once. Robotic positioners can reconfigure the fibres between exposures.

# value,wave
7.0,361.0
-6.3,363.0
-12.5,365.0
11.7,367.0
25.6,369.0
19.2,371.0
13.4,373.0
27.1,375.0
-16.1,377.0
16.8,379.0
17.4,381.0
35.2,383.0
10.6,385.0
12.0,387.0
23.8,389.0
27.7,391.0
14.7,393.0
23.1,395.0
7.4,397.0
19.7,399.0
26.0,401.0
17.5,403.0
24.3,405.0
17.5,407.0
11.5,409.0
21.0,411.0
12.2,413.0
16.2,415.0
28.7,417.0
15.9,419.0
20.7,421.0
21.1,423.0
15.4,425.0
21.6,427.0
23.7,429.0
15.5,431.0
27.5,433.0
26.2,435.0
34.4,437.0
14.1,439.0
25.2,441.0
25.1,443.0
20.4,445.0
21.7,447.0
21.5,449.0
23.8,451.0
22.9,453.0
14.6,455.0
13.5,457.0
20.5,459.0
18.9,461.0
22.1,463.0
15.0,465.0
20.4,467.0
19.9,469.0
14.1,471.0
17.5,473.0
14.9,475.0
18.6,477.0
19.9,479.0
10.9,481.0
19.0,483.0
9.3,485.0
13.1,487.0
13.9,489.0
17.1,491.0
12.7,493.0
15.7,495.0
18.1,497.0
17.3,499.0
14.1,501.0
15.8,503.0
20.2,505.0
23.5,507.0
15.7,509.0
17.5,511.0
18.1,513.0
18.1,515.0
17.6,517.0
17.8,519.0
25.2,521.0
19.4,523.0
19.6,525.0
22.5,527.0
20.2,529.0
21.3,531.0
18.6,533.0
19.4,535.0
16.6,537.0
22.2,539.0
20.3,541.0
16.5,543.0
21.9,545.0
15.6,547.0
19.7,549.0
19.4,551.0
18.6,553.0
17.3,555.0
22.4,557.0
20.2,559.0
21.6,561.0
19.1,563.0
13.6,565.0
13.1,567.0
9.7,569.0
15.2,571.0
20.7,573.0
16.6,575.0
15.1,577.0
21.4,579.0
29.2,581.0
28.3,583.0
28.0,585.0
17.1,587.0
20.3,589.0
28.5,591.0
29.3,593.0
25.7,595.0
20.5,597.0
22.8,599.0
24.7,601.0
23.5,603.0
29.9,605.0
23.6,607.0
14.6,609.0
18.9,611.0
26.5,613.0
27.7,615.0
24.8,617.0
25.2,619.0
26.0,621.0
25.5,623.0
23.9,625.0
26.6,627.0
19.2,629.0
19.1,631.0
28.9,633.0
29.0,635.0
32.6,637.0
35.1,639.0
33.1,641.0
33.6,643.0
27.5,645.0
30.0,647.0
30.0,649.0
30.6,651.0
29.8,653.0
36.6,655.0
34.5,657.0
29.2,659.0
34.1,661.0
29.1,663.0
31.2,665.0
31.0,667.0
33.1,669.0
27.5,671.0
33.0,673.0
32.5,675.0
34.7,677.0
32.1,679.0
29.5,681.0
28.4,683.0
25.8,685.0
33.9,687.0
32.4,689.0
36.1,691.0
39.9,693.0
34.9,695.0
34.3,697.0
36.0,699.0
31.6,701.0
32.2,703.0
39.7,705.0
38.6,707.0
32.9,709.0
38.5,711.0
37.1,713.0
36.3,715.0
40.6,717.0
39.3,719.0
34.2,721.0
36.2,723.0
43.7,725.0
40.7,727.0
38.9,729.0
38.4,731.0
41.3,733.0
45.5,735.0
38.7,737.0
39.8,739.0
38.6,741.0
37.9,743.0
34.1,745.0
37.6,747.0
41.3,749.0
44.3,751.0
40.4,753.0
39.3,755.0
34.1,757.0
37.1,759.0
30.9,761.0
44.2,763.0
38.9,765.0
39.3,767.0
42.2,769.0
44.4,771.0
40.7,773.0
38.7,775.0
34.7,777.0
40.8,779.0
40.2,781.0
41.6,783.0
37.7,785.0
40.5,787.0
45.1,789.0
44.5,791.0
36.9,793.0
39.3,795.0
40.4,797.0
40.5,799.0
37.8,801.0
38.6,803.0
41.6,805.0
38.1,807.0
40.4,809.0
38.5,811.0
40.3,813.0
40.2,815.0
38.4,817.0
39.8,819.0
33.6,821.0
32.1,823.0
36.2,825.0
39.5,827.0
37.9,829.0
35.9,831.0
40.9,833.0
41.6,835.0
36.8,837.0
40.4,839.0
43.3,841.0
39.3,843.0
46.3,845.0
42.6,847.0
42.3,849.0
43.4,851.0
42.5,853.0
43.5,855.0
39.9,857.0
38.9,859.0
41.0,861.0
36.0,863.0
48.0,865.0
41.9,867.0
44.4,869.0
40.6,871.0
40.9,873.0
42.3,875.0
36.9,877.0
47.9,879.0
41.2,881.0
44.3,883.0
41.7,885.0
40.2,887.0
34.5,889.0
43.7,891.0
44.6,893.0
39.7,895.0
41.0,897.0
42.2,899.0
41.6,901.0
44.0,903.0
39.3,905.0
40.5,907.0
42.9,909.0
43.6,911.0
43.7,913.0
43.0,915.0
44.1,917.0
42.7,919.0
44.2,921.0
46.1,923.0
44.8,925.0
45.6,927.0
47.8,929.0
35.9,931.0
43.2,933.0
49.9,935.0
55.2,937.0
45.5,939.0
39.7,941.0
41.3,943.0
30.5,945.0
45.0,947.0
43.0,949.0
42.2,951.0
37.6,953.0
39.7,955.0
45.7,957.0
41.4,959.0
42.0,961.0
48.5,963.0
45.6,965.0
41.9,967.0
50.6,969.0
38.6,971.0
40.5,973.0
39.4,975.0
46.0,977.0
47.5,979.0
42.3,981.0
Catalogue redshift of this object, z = 0.59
